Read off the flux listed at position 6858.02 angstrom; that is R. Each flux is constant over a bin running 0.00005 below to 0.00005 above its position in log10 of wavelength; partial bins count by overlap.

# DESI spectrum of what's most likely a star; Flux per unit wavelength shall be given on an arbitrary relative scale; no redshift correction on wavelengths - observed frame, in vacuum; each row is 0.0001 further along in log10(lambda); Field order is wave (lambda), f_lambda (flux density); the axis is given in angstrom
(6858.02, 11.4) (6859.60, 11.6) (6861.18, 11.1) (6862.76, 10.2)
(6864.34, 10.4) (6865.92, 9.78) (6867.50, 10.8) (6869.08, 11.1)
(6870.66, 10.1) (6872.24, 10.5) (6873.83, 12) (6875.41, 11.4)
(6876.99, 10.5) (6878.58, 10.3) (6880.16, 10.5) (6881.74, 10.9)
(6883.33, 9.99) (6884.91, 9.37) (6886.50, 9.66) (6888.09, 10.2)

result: 11.4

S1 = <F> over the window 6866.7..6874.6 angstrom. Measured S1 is 10.9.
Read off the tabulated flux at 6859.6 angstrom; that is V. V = 11.6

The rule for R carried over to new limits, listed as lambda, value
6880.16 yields 10.5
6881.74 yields 10.9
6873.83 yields 12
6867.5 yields 10.8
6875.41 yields 11.4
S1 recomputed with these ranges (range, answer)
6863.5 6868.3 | 10.3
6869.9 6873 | 10.3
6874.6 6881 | 10.7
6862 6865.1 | 10.3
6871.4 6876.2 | 11.3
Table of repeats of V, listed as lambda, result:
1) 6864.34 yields 10.4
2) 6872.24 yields 10.5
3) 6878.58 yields 10.3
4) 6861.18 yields 11.1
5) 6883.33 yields 9.99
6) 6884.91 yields 9.37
